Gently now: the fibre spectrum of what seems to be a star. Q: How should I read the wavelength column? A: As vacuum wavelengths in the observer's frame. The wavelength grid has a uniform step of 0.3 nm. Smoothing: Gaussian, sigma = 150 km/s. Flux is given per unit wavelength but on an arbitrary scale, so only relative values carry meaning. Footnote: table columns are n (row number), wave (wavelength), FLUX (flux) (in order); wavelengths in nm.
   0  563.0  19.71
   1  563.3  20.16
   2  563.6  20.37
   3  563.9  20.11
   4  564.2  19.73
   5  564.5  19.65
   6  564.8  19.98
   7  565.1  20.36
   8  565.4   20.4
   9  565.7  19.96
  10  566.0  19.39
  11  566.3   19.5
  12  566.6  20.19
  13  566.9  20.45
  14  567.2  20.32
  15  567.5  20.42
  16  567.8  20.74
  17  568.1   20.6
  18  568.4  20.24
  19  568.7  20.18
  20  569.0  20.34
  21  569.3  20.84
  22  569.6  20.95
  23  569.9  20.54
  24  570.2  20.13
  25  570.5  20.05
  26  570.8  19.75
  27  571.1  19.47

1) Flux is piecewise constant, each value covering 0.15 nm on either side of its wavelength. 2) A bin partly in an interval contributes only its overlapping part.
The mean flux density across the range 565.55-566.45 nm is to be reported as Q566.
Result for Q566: 19.6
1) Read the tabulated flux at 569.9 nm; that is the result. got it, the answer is 20.54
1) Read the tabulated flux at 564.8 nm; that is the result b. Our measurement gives 19.98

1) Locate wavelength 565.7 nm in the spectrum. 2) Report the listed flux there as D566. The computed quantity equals 19.96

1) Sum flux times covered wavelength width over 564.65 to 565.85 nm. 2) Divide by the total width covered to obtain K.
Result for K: 20.2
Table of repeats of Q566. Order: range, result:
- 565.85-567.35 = 20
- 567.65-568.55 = 20.5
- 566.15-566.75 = 19.8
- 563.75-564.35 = 19.9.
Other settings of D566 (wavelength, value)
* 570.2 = 20.13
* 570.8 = 19.75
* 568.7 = 20.18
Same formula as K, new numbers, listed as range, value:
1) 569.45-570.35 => 20.5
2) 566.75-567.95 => 20.5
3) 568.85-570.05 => 20.7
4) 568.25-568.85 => 20.2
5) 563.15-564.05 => 20.2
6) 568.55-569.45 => 20.5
